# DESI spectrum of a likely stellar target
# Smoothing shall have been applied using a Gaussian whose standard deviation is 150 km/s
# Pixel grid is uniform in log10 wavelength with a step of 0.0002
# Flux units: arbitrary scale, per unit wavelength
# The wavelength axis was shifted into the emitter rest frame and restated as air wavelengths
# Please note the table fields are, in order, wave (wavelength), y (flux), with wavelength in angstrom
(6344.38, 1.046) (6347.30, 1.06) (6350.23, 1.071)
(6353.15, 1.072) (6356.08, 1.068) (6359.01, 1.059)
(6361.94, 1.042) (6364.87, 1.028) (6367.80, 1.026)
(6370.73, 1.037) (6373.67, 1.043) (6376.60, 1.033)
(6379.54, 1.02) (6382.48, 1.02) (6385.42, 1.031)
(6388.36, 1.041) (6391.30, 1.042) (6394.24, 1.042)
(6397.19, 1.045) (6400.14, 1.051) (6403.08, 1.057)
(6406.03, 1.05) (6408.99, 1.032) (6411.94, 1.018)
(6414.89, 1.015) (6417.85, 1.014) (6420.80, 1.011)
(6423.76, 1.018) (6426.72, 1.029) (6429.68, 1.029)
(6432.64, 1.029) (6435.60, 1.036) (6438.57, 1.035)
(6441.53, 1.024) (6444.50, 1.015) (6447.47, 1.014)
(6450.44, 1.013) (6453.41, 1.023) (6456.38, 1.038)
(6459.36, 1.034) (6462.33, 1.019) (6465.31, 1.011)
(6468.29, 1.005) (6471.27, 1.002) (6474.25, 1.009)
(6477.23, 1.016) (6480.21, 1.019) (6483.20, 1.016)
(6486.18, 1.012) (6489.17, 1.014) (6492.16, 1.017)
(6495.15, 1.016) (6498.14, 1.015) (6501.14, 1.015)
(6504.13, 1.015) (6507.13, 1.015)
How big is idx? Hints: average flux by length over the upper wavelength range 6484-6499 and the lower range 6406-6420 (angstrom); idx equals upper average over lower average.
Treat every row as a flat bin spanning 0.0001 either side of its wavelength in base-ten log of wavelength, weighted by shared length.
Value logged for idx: 1.0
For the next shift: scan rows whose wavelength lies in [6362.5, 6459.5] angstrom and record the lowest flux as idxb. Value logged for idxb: 1.011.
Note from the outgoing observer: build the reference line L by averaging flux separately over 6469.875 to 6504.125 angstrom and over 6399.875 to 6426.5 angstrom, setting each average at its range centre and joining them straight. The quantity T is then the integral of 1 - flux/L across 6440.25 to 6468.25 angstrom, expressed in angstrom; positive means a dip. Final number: 0.0 angstrom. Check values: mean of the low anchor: 1.03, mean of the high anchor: 1.01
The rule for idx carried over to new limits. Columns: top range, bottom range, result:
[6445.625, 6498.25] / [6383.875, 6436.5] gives 0.98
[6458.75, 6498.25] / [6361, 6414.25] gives 0.98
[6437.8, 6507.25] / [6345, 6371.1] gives 0.97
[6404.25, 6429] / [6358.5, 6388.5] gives 0.99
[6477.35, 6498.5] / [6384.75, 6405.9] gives 0.97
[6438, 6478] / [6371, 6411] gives 0.98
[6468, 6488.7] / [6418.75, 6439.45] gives 0.99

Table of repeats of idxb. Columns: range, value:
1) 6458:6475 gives 1.002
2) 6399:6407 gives 1.05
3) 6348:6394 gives 1.02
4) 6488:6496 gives 1.014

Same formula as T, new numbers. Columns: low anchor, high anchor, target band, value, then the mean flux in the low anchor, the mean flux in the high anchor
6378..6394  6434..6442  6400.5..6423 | 0.08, 1.03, 1.03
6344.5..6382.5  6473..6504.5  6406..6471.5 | 0.32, 1.05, 1.02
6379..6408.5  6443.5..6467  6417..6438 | 0.10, 1.04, 1.02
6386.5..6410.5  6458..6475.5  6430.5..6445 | -0.03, 1.04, 1.01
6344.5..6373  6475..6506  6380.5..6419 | 0.17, 1.05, 1.02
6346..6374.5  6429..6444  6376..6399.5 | 0.18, 1.05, 1.03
